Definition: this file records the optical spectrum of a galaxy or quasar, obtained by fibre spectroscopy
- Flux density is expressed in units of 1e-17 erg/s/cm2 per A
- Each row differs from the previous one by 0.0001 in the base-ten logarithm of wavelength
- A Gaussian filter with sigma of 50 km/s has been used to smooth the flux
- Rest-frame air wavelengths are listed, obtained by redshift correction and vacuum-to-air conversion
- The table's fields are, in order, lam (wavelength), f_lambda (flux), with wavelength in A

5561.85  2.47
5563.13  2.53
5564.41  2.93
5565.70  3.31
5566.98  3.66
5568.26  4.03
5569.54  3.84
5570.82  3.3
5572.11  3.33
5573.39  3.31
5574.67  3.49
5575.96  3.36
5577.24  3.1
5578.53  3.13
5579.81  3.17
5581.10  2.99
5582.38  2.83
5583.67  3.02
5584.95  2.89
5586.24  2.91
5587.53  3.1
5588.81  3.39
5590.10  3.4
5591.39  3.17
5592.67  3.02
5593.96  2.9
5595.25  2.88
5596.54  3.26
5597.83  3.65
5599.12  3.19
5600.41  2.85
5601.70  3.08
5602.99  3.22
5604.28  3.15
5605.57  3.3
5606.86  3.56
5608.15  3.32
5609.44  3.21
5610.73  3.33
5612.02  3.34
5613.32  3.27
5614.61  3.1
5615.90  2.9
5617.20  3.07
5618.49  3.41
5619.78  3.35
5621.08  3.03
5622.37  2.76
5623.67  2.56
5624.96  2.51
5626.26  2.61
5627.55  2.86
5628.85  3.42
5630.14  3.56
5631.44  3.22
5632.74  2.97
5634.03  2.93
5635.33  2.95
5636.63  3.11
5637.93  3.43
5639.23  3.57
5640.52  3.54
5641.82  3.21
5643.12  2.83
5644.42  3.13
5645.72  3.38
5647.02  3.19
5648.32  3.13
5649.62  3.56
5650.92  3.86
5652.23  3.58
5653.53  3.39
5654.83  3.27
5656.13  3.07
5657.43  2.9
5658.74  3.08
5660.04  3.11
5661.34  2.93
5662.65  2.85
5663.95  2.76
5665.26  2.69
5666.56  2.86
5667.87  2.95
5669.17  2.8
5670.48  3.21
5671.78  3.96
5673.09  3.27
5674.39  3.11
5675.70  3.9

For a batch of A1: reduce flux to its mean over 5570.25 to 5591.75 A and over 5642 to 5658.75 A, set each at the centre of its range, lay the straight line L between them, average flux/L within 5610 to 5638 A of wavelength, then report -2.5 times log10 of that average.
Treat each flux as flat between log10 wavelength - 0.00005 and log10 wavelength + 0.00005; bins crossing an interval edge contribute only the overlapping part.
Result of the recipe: 0.054 mag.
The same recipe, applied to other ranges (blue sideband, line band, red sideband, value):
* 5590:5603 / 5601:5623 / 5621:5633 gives -0.06 mag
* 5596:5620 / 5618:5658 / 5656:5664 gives -0.03 mag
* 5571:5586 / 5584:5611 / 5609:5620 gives 0.00 mag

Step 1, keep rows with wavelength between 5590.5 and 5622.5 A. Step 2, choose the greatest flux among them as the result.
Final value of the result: 3.65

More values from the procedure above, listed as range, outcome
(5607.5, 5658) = 3.86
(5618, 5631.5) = 3.56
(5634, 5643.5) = 3.57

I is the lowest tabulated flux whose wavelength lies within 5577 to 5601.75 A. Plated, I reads 2.83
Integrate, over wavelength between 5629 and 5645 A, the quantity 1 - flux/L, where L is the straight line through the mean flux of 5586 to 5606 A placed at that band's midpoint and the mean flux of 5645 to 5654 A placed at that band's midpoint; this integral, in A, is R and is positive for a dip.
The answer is 0.8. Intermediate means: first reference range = 3.16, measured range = 3.21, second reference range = 3.44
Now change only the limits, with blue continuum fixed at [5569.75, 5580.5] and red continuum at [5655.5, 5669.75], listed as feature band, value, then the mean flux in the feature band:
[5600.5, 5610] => -0.24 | 3.24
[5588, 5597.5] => 0.16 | 3.16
